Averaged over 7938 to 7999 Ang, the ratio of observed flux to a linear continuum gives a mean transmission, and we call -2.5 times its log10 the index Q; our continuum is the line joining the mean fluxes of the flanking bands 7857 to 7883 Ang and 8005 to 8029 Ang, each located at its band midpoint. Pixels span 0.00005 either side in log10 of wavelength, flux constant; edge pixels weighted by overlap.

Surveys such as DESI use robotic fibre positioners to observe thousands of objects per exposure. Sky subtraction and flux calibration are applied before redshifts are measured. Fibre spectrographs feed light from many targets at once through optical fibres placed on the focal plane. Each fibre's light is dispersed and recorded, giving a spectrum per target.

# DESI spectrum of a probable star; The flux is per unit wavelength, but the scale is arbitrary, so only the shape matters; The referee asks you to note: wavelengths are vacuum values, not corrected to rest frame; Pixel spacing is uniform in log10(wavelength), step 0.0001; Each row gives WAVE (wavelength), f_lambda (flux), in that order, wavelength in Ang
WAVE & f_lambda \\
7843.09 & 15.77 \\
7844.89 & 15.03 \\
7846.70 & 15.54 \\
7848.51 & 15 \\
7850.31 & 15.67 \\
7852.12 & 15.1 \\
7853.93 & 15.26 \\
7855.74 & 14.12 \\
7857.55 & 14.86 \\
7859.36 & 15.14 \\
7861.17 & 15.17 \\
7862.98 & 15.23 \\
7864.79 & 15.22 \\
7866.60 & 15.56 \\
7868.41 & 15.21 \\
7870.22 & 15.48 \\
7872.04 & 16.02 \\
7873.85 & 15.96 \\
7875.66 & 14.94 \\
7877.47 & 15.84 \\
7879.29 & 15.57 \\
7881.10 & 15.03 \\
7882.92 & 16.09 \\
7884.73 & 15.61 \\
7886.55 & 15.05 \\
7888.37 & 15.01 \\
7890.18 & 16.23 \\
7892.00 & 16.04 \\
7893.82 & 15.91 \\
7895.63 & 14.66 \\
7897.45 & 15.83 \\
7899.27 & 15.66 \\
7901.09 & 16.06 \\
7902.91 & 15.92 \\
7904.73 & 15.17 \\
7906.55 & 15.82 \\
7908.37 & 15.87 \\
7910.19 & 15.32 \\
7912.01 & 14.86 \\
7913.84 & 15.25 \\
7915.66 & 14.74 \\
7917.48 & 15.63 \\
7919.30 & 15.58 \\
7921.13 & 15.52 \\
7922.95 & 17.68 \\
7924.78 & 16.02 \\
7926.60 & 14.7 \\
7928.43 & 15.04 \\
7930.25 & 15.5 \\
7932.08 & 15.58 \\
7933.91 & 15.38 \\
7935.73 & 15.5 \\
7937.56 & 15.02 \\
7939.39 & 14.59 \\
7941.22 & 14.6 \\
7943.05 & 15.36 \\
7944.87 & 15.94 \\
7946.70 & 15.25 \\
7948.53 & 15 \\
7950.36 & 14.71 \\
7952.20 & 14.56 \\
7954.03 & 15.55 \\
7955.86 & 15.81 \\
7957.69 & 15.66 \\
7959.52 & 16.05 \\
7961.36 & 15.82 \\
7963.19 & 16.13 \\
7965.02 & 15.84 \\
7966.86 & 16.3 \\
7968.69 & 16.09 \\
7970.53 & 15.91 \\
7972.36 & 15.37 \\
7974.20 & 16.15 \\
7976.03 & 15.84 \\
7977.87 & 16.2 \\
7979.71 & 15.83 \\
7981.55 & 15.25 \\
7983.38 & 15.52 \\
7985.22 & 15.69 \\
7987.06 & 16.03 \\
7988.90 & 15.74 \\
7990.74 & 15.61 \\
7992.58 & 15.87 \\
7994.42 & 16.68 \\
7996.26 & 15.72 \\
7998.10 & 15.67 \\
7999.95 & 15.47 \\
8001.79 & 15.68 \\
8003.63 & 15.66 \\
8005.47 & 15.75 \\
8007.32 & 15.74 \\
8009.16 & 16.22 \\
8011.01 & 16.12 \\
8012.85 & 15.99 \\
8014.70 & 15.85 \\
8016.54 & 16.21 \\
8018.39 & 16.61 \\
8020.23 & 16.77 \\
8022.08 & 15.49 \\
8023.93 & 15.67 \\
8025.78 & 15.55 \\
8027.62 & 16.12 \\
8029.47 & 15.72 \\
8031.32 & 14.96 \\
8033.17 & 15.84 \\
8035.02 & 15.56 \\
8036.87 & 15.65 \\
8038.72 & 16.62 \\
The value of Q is 0.01 mag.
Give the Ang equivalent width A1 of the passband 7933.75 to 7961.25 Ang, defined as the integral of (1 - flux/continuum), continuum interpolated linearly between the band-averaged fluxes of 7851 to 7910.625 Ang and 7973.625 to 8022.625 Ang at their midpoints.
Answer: 0.8 Ang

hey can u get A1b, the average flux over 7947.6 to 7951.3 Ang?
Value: 14.8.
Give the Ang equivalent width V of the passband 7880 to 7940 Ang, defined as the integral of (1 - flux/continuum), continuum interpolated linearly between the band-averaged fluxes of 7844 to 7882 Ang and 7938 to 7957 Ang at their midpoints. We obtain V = -1.23 Ang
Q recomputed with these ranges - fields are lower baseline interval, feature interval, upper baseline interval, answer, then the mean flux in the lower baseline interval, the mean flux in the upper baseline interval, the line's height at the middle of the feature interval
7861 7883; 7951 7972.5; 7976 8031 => 0.00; 15.5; 15.9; 15.7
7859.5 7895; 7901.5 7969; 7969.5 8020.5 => 0.01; 15.5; 15.9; 15.7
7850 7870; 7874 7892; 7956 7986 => -0.02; 15.1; 15.9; 15.3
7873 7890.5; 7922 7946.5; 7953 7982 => 0.02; 15.5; 15.9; 15.7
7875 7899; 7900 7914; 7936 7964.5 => 0.00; 15.5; 15.3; 15.5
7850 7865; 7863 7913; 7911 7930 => -0.02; 15.1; 15.5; 15.3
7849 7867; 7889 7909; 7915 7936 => -0.02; 15.1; 15.6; 15.4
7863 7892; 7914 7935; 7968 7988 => 0.01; 15.5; 15.8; 15.7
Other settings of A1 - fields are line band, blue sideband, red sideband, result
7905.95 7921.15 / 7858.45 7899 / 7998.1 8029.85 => 0.2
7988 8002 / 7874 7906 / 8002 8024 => 0.1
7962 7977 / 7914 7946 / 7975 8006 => -0.3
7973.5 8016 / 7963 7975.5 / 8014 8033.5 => 0.2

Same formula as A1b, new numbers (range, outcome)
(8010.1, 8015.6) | 16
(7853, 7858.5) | 14.7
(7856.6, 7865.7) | 15.1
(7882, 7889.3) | 15.4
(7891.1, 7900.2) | 15.6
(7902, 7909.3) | 15.7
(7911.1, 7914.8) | 15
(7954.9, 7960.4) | 15.9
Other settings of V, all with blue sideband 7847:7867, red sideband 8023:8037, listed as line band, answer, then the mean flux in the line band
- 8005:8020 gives -0.5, 16.1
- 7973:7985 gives -0.2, 15.8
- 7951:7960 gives 0.0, 15.5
